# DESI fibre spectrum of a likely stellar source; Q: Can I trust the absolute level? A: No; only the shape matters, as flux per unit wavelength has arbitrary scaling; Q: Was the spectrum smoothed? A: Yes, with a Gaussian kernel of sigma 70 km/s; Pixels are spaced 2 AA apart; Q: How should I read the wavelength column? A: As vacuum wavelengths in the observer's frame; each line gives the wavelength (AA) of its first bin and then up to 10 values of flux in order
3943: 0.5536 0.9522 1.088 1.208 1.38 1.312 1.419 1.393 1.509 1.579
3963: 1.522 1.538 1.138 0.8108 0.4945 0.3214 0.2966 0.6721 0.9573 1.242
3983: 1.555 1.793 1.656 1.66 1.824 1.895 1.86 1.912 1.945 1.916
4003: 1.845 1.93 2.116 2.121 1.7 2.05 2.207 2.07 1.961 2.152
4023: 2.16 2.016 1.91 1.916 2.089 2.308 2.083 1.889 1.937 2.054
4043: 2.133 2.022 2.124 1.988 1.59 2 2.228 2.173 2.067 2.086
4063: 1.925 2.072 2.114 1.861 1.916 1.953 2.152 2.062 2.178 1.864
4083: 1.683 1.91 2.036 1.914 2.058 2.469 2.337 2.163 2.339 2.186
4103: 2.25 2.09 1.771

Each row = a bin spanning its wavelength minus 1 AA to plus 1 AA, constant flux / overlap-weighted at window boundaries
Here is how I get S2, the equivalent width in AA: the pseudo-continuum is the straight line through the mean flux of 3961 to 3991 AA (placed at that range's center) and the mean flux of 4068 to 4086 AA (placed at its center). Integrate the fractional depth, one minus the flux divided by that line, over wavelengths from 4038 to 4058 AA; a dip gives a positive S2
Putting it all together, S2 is -3.49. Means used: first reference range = 1.16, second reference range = 1.95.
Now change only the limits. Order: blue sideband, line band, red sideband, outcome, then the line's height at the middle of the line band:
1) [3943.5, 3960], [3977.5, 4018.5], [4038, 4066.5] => -4.5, 1.61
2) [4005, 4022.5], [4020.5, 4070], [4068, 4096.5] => 0.1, 2.04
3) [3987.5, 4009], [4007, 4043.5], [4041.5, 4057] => -1.5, 1.96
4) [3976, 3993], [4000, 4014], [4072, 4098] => -3.3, 1.58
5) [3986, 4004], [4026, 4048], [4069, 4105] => -1.1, 1.95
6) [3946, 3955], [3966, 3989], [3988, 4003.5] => 8.7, 1.62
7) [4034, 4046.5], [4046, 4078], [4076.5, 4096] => 0.3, 2.04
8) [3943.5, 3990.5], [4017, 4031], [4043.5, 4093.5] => -3.2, 1.66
